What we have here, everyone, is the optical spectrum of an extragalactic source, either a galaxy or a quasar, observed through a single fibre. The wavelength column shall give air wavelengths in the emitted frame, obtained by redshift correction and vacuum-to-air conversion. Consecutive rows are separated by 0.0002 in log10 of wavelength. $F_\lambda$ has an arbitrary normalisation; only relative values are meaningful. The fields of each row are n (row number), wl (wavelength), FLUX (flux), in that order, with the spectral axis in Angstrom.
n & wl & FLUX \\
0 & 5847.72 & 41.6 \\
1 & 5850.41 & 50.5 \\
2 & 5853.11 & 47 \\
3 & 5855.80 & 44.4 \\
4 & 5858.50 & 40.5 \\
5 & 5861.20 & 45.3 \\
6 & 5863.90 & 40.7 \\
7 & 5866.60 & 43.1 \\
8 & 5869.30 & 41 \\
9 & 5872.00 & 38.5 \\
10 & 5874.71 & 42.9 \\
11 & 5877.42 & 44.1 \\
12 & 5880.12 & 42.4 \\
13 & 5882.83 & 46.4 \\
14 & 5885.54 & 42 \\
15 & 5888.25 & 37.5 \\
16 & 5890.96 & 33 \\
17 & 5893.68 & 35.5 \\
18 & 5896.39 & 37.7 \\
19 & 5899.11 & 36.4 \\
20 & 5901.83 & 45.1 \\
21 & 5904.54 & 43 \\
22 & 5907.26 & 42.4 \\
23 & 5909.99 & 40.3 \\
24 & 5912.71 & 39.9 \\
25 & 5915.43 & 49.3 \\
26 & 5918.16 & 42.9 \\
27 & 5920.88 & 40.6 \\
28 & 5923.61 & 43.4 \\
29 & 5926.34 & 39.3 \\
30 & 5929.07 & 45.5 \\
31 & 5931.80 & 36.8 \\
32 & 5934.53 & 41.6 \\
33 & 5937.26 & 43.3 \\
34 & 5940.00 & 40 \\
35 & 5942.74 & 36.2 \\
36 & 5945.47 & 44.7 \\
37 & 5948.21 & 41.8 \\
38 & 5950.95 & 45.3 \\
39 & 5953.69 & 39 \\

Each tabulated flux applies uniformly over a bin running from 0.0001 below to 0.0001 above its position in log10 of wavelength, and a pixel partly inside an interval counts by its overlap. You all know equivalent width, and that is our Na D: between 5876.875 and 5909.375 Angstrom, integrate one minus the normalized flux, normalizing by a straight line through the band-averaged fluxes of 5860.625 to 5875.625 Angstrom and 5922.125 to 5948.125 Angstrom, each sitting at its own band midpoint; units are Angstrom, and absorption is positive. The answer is 0.9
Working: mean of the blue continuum 41.7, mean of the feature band 40.4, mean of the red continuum 41.2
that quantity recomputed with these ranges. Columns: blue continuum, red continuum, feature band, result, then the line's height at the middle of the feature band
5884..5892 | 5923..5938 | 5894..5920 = -1.37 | 39.5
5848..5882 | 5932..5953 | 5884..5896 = 1.56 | 42.8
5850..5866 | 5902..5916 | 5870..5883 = 0.39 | 43.8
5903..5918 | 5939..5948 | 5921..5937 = 0.08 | 41.6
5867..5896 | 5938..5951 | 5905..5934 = -0.81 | 40.9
